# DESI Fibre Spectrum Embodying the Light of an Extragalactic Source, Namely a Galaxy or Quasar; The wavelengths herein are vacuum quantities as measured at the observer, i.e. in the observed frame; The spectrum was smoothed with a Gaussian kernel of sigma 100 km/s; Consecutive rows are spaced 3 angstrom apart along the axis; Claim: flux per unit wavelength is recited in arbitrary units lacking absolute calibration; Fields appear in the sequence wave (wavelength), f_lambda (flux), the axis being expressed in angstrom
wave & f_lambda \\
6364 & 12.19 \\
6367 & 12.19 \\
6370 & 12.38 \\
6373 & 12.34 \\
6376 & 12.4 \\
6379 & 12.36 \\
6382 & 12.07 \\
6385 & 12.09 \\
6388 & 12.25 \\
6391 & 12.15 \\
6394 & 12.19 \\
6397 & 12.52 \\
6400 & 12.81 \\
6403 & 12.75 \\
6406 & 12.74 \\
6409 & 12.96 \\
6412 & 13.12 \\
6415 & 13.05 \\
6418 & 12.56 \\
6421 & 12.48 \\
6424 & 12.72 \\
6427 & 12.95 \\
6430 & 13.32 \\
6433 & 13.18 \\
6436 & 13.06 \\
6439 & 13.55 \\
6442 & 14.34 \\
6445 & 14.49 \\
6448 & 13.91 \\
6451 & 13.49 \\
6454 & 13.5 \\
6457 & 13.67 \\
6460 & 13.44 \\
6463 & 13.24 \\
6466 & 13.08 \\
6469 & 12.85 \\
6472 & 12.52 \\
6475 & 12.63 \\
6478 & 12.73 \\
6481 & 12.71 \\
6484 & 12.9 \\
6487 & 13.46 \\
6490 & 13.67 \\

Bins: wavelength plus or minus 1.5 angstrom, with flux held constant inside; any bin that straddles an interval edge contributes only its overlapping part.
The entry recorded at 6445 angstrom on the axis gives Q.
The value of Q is 14.49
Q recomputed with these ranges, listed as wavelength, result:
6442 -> 14.34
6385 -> 12.09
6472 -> 12.52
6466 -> 13.08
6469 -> 12.85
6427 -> 12.95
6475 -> 12.63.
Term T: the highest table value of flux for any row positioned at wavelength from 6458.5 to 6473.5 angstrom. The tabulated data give 13.44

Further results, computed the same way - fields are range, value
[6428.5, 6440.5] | 13.55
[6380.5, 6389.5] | 12.25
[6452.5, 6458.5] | 13.67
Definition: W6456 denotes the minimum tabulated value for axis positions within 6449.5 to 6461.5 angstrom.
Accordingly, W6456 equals 13.44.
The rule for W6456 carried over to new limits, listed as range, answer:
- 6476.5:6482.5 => 12.71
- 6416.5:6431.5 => 12.48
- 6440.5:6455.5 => 13.49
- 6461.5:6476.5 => 12.52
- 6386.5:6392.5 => 12.15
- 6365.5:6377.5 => 12.19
